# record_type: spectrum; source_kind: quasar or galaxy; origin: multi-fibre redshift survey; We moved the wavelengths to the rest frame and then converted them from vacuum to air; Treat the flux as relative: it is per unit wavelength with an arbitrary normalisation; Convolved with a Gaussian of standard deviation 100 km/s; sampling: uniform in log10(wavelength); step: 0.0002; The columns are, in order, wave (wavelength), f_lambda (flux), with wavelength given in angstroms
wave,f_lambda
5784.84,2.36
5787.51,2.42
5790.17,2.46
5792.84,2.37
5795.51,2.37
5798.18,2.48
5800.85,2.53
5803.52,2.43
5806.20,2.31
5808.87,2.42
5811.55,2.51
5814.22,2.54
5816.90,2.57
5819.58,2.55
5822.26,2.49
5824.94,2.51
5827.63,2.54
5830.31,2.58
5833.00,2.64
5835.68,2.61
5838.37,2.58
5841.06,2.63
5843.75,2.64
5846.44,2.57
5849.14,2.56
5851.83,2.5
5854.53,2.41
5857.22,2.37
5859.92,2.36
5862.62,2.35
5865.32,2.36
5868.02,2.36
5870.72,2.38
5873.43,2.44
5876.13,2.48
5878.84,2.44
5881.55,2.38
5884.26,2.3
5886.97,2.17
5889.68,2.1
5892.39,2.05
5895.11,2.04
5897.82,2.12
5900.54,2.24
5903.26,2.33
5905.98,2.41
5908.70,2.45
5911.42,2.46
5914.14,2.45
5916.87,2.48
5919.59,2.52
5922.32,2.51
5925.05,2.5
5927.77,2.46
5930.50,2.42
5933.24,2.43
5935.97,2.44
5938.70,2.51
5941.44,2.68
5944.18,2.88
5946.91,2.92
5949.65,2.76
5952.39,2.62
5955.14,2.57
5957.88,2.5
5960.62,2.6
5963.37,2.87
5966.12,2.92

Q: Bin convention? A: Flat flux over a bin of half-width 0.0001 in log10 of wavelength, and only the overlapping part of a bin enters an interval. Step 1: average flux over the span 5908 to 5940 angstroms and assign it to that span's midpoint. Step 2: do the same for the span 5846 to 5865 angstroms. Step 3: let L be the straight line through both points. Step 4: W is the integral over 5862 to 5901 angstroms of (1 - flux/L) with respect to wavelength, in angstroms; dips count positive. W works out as 2.7 angstroms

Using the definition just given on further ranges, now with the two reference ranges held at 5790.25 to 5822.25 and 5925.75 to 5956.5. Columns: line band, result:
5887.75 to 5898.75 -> 2.0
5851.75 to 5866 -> 0.8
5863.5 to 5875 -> 0.7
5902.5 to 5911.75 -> 0.6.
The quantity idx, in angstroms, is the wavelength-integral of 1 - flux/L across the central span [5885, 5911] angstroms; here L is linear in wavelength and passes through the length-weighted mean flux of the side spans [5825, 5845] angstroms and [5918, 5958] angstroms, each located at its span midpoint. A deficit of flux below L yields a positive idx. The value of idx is 3.7 angstroms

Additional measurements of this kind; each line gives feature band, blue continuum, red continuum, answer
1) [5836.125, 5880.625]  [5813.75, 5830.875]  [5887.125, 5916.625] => -0.9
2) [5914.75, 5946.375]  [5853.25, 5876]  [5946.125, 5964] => 0.7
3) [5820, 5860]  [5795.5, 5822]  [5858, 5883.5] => -1.7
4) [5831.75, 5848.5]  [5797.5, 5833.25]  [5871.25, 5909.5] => -1.2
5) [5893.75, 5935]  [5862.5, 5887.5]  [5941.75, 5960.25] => 2.5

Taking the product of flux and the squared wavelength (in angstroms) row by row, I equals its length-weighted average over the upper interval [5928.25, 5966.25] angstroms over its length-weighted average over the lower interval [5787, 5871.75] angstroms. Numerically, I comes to 1.1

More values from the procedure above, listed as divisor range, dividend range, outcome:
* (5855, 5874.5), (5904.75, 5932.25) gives 1.06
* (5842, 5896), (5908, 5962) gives 1.11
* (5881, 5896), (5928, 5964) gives 1.23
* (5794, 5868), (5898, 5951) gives 1.04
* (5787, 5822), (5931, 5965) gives 1.13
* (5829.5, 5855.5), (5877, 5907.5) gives 0.88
